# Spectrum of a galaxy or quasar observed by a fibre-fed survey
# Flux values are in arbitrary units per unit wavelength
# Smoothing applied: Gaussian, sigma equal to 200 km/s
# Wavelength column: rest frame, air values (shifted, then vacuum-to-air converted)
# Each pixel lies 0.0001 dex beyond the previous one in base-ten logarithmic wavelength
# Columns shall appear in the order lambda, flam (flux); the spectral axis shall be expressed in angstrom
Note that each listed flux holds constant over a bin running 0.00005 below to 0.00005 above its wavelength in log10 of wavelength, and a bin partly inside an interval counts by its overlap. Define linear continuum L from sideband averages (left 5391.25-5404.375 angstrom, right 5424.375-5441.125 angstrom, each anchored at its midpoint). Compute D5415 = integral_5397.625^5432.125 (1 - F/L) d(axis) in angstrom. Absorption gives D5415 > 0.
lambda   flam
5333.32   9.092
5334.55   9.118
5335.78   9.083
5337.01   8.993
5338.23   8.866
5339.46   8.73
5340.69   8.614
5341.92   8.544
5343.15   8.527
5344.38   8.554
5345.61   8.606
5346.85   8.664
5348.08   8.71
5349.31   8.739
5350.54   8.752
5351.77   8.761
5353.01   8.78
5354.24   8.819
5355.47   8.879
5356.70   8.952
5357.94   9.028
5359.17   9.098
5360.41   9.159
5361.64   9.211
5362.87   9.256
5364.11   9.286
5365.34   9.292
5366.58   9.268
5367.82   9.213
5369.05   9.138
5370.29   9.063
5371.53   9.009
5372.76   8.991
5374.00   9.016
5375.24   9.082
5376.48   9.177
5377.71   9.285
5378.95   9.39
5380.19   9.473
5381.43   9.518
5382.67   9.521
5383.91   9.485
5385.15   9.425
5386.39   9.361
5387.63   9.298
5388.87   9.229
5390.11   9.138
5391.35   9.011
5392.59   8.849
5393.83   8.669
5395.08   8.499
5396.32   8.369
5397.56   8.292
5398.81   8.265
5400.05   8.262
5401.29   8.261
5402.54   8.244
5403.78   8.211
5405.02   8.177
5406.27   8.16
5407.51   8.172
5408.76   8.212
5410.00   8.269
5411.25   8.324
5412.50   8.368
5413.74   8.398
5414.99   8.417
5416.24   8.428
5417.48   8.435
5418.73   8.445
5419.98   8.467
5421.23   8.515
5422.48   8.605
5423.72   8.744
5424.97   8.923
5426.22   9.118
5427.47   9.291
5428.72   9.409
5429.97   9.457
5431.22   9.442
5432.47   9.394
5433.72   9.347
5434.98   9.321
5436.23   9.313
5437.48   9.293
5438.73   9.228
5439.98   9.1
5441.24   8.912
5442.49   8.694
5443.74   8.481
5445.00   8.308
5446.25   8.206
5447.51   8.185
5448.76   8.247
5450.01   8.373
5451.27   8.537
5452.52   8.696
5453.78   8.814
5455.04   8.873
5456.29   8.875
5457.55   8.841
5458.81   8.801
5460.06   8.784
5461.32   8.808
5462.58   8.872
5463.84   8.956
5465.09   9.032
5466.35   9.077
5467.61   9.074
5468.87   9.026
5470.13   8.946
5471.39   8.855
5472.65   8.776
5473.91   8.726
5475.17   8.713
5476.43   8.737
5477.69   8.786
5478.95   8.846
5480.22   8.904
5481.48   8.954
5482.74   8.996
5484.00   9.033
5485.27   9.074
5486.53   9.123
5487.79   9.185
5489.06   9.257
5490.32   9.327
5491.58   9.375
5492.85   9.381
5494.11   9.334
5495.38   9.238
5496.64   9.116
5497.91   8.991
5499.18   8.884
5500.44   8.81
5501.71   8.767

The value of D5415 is 1.1 angstrom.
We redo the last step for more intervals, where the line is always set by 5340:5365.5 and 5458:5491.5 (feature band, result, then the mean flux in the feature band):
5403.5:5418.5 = 1.0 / 8.3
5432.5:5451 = 0.3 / 8.8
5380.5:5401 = -0.1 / 8.95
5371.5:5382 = -0.4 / 9.23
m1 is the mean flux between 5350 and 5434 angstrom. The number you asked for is 8.88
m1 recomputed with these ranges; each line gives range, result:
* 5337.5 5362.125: 8.8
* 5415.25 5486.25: 8.86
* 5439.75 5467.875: 8.71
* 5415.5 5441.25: 9.01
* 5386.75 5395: 9.01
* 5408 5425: 8.45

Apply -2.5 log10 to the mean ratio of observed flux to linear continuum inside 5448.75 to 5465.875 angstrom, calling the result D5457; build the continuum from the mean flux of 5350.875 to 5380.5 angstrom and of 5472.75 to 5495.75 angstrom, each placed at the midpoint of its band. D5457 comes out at 0.03 mag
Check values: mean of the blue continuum 9.1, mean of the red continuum 9.05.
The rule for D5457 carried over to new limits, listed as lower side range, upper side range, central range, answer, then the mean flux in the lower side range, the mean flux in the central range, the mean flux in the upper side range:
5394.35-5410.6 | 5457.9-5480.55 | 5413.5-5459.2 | -0.03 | 8.26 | 8.81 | 8.87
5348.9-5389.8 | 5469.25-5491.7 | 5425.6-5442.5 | -0.02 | 9.15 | 9.26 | 8.97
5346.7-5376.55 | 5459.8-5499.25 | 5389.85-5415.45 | 0.08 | 9.02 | 8.4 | 9.01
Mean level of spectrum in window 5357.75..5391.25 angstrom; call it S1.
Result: 9.24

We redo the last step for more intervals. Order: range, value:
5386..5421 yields 8.5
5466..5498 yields 9.03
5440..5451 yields 8.46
